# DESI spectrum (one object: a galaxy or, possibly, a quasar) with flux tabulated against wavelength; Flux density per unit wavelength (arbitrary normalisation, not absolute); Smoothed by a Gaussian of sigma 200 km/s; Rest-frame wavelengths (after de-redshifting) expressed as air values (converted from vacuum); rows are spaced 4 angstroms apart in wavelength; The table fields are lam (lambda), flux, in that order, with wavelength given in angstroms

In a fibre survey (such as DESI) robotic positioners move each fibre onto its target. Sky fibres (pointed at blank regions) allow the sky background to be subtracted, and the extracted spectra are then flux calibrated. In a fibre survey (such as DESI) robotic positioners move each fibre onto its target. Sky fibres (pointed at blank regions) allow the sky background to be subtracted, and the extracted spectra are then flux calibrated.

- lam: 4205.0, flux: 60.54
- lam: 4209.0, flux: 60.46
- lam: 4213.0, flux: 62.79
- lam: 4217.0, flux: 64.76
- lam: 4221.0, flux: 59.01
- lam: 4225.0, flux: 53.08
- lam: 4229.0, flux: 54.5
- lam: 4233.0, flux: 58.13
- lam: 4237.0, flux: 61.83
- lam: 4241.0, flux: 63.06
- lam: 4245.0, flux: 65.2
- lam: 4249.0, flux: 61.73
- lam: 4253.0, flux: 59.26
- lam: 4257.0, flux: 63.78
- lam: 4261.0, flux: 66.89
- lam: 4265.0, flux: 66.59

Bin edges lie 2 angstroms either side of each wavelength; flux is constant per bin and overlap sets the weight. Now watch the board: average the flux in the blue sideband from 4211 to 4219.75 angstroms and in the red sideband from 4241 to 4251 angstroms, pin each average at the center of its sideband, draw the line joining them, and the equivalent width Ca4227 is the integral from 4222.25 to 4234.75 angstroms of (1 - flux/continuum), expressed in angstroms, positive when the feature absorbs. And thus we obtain 1.6 angstroms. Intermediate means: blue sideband 63.4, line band 55.4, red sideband 63.4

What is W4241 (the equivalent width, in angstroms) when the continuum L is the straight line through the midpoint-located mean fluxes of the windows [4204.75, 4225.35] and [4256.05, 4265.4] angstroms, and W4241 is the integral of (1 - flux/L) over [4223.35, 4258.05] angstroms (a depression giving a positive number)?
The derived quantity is 1.9 angstroms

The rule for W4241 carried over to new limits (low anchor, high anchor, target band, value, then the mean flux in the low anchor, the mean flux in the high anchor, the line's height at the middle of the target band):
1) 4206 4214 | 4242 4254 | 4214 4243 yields 1.2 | 61.3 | 62.4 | 61.8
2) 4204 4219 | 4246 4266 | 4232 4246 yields 0.2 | 62.2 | 63.6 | 63.1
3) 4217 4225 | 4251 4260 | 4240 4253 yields -0.3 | 59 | 62.1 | 61.3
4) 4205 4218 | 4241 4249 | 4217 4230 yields 1.2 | 62.2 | 63.8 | 62.8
